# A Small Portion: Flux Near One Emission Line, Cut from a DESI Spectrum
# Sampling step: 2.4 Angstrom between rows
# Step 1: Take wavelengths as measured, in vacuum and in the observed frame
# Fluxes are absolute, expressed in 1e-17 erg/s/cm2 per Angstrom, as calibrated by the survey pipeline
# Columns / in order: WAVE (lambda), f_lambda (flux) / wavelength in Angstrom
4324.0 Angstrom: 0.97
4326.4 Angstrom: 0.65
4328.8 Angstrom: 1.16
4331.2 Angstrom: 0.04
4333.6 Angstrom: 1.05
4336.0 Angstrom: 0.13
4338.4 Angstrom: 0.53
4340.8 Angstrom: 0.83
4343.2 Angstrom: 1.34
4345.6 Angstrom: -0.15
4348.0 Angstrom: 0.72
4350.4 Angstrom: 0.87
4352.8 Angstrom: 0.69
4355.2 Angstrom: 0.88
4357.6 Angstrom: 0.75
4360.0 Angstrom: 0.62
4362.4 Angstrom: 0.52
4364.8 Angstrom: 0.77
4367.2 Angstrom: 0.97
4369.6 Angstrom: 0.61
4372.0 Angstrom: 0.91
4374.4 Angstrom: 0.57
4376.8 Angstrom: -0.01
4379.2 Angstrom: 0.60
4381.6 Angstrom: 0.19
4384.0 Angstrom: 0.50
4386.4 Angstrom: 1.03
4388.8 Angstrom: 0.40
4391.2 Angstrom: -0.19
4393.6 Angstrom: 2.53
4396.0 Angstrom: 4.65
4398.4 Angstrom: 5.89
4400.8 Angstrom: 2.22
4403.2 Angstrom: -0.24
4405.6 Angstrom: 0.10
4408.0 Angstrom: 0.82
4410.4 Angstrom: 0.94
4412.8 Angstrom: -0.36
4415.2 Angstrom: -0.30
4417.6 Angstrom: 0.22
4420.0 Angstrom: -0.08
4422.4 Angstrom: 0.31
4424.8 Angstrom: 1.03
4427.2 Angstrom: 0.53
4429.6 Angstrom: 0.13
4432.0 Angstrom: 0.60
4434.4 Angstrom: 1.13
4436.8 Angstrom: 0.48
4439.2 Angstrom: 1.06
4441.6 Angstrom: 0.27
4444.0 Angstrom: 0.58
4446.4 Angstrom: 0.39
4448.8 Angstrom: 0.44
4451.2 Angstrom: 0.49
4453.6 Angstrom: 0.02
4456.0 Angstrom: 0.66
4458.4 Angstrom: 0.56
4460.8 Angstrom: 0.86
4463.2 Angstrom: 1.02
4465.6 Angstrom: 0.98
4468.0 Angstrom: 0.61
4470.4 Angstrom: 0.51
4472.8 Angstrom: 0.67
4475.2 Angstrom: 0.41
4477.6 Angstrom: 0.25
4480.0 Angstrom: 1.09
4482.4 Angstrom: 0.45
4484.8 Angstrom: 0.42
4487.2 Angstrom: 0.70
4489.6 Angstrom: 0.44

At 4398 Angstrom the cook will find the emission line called [O II]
